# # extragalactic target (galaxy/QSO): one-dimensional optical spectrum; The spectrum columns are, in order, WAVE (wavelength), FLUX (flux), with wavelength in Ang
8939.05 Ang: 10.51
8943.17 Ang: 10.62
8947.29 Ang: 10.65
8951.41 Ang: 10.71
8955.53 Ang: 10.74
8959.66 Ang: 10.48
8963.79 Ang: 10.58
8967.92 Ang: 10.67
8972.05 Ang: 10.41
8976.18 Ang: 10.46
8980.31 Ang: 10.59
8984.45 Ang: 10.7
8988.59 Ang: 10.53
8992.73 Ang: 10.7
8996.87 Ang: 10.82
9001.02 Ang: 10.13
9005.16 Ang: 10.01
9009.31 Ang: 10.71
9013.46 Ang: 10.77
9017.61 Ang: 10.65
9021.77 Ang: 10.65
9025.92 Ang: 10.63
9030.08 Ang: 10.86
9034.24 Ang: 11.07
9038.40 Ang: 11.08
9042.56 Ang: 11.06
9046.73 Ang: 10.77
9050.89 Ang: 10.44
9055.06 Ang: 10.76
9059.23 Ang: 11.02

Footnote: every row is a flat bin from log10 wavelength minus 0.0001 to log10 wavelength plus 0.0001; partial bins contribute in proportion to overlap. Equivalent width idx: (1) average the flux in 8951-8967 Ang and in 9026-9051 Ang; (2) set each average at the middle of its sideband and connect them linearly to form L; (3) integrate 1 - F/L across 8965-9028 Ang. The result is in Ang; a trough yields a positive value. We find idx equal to 1.1 Ang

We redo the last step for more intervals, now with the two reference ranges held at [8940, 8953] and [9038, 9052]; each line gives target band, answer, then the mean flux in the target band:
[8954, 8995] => 0.4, 10.6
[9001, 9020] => 0.5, 10.5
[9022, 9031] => 0.1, 10.7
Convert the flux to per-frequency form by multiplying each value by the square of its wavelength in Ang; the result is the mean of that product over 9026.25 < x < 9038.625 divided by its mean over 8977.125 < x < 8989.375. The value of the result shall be 1.04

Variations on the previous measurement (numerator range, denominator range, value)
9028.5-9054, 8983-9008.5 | 1.05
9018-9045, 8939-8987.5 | 1.04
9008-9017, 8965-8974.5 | 1.03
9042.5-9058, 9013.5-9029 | 1.01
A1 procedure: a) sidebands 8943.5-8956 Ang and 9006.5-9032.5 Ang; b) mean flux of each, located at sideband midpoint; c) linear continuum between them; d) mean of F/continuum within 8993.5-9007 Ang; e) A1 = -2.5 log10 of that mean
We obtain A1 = 0.03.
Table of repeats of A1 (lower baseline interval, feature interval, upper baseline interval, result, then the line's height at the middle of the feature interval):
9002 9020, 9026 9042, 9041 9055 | -0.031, 10.7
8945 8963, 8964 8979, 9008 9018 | 0.014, 10.7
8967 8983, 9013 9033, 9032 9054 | 0.006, 10.8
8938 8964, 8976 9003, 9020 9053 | 0.014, 10.7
